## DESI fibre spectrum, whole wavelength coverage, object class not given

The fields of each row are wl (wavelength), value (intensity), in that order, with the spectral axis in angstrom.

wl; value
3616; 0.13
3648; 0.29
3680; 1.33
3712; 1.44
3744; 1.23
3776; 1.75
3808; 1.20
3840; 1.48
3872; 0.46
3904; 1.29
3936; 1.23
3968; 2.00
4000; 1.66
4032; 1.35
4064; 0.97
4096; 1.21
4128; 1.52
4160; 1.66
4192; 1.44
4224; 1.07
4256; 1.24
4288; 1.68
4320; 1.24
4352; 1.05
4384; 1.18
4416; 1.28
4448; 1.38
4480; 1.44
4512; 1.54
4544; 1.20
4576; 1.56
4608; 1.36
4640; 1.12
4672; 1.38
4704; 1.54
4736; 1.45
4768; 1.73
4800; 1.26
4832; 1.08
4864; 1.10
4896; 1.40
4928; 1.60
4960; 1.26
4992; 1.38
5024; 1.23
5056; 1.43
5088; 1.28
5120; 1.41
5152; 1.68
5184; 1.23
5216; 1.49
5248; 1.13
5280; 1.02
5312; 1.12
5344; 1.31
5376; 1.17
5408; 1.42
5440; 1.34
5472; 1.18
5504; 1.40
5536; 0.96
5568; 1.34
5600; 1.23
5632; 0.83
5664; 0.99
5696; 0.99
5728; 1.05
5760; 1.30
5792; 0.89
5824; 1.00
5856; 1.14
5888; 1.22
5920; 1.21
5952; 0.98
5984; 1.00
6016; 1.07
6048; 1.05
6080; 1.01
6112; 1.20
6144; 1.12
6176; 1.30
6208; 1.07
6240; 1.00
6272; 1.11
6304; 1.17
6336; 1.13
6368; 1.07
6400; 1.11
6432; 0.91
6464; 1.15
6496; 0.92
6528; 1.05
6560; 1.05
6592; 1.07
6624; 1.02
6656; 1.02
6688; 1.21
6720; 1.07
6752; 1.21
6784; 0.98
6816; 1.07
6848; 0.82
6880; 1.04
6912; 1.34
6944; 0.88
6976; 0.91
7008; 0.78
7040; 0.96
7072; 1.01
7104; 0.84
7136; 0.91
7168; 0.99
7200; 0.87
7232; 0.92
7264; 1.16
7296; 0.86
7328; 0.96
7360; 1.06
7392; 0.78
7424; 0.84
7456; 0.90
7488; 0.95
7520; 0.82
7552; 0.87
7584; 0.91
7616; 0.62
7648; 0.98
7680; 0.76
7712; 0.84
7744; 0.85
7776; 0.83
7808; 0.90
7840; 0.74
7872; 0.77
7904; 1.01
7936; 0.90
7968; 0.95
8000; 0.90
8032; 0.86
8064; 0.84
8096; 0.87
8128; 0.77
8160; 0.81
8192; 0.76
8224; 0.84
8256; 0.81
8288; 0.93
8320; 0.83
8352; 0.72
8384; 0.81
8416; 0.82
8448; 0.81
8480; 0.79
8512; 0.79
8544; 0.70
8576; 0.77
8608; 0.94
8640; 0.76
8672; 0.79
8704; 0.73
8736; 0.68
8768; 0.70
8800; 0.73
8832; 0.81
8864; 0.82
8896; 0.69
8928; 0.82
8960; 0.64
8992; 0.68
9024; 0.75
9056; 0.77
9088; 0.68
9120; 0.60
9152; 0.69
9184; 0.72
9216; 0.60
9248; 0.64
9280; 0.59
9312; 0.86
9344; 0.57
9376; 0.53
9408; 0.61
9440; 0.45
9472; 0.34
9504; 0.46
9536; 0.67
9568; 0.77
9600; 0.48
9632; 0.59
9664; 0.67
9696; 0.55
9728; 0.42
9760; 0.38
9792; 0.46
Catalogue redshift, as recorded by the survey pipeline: 0.027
